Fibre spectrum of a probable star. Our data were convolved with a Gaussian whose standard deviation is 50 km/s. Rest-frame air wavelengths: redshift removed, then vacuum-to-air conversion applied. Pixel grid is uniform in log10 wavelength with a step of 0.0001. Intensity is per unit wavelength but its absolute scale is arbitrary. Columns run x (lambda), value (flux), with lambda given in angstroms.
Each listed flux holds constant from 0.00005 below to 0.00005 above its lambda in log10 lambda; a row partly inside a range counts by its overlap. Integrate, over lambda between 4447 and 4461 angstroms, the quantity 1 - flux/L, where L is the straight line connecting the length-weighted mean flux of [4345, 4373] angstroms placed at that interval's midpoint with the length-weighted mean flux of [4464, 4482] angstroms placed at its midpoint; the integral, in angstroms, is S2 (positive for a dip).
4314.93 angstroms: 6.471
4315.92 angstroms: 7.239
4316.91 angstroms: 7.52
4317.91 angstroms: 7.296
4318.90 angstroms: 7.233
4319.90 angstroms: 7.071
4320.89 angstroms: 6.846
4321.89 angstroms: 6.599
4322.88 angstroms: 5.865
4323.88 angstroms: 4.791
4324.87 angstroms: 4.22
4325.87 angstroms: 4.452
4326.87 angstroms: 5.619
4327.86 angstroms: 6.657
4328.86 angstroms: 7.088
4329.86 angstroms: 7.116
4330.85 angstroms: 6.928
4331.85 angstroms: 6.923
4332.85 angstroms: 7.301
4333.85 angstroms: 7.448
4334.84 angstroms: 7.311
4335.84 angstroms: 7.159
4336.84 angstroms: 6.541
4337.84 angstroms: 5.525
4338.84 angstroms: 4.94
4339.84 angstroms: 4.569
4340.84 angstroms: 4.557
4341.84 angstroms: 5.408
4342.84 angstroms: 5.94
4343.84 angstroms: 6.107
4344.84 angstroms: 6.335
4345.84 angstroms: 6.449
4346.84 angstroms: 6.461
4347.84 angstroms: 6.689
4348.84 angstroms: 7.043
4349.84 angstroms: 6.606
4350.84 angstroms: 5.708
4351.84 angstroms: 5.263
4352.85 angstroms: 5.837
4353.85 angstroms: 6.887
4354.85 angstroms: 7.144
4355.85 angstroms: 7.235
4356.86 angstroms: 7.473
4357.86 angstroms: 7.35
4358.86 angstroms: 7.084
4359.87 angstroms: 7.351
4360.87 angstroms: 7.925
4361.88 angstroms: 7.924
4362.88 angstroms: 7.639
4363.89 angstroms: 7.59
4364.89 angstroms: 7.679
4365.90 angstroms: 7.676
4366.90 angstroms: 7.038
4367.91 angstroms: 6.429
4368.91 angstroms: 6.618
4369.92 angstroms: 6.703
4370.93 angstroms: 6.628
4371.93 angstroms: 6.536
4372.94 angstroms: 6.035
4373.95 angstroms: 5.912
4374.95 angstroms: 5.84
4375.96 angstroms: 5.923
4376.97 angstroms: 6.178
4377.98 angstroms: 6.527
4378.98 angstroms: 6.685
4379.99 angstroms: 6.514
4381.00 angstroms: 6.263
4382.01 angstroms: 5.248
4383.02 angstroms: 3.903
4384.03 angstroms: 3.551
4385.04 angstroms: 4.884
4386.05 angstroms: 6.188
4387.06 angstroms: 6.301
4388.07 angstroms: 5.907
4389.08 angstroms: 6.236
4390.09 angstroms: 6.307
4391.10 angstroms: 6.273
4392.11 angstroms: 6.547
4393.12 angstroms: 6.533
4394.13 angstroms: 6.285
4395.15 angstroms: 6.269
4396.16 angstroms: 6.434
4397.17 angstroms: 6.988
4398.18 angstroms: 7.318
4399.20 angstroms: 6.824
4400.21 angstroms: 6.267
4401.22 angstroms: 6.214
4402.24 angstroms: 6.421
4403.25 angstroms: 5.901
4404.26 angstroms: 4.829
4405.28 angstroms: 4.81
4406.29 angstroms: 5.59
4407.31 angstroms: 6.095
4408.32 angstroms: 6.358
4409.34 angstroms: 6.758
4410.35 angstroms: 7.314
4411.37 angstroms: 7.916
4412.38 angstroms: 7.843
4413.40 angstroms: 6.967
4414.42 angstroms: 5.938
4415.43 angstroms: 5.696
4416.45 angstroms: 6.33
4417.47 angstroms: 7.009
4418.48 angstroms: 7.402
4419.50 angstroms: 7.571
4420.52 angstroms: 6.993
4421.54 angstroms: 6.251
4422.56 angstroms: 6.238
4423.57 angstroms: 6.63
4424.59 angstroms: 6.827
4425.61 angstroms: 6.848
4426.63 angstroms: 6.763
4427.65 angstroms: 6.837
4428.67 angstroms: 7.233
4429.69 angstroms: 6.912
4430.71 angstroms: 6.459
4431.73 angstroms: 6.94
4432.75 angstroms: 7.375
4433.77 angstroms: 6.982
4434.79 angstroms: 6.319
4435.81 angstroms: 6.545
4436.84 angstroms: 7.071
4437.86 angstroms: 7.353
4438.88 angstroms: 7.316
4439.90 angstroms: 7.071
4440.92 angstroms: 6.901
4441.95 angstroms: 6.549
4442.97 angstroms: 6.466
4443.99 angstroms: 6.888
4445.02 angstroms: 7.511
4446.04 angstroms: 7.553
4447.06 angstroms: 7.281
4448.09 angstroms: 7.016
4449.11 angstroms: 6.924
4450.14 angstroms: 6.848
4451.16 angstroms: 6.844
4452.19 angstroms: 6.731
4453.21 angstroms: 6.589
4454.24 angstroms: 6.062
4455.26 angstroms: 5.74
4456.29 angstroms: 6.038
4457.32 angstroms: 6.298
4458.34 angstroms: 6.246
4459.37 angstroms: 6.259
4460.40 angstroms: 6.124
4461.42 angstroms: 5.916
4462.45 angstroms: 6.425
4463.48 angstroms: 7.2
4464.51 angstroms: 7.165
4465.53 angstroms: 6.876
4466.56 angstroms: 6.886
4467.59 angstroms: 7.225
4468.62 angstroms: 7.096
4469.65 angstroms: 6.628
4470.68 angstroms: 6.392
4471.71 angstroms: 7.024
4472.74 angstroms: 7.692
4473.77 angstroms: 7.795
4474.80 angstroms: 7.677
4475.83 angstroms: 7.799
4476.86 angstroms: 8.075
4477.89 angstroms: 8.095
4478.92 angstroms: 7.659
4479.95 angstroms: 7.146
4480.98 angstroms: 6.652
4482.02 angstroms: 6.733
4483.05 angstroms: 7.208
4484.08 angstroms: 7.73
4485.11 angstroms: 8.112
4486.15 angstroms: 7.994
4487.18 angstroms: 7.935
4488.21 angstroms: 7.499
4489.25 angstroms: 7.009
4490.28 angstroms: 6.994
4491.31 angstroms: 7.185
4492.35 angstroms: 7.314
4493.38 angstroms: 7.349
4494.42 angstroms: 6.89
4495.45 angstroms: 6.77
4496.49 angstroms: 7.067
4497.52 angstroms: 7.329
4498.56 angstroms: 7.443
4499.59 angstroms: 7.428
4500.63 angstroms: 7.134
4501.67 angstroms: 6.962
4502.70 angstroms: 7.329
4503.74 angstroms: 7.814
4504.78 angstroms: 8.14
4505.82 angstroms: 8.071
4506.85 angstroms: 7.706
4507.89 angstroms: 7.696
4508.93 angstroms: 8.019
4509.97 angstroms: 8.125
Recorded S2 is 1.4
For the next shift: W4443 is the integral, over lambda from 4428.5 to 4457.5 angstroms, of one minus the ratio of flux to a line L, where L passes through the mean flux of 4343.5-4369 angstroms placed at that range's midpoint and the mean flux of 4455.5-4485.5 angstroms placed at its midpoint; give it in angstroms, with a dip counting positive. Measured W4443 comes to 0.7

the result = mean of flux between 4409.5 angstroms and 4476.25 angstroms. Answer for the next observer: 6.85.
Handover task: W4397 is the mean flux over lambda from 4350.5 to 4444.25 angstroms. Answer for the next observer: 6.57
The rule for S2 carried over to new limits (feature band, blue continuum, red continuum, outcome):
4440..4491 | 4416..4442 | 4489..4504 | 0.30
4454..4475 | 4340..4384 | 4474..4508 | 1.61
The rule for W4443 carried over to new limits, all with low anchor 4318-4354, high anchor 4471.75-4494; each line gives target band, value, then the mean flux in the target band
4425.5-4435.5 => 0.3 angstroms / 6.86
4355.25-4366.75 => -1.9 angstroms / 7.52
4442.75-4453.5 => 0.3 angstroms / 6.99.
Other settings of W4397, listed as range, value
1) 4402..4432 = 6.59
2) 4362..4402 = 6.35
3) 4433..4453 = 6.96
